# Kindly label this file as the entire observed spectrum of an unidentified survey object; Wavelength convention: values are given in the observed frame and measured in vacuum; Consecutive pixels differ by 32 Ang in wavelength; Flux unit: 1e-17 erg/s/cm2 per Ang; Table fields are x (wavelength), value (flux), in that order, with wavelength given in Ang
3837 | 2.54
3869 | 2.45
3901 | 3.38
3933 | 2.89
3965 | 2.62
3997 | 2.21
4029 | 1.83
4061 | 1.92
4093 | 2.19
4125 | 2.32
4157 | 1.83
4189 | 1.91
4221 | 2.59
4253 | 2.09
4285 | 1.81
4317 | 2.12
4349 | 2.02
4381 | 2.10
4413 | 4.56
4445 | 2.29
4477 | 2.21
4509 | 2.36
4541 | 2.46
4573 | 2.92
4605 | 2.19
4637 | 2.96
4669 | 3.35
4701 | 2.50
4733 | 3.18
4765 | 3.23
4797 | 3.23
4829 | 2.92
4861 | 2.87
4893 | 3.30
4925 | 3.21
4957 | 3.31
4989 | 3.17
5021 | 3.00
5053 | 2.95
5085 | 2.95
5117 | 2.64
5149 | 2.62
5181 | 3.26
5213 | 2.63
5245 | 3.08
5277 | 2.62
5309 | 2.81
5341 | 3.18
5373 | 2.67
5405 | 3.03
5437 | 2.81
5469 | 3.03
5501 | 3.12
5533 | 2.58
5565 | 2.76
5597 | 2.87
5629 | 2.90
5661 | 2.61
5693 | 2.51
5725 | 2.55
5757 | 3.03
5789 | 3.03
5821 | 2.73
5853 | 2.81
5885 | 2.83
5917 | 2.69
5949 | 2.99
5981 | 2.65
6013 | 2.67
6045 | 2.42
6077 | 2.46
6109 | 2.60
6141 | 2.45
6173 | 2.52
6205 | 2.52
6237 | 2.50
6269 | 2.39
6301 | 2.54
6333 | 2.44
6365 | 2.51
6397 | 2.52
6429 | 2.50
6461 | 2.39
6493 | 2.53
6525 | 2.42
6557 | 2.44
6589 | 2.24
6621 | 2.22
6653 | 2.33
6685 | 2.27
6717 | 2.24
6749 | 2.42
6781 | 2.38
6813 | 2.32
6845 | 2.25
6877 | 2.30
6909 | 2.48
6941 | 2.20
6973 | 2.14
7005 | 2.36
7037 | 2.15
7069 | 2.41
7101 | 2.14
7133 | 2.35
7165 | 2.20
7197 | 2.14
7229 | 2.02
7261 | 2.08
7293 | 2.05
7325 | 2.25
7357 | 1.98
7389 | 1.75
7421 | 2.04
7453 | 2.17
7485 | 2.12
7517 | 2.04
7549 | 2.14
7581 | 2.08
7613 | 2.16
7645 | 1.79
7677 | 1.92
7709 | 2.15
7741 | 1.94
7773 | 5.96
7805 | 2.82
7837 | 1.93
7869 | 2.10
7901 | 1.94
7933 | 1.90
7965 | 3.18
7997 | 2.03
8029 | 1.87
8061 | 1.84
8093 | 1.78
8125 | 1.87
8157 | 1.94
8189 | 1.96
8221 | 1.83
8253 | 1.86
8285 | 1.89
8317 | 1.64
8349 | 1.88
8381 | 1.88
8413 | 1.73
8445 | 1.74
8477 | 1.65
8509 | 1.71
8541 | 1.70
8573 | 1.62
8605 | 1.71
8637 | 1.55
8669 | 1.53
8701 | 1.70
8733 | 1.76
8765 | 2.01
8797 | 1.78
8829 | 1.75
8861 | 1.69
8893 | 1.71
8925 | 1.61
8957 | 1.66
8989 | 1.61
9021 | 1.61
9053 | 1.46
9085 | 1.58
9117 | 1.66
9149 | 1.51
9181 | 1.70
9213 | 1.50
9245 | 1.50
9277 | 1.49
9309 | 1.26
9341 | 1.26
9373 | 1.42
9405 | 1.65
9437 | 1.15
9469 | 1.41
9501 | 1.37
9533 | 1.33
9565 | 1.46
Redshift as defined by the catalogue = 0.185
